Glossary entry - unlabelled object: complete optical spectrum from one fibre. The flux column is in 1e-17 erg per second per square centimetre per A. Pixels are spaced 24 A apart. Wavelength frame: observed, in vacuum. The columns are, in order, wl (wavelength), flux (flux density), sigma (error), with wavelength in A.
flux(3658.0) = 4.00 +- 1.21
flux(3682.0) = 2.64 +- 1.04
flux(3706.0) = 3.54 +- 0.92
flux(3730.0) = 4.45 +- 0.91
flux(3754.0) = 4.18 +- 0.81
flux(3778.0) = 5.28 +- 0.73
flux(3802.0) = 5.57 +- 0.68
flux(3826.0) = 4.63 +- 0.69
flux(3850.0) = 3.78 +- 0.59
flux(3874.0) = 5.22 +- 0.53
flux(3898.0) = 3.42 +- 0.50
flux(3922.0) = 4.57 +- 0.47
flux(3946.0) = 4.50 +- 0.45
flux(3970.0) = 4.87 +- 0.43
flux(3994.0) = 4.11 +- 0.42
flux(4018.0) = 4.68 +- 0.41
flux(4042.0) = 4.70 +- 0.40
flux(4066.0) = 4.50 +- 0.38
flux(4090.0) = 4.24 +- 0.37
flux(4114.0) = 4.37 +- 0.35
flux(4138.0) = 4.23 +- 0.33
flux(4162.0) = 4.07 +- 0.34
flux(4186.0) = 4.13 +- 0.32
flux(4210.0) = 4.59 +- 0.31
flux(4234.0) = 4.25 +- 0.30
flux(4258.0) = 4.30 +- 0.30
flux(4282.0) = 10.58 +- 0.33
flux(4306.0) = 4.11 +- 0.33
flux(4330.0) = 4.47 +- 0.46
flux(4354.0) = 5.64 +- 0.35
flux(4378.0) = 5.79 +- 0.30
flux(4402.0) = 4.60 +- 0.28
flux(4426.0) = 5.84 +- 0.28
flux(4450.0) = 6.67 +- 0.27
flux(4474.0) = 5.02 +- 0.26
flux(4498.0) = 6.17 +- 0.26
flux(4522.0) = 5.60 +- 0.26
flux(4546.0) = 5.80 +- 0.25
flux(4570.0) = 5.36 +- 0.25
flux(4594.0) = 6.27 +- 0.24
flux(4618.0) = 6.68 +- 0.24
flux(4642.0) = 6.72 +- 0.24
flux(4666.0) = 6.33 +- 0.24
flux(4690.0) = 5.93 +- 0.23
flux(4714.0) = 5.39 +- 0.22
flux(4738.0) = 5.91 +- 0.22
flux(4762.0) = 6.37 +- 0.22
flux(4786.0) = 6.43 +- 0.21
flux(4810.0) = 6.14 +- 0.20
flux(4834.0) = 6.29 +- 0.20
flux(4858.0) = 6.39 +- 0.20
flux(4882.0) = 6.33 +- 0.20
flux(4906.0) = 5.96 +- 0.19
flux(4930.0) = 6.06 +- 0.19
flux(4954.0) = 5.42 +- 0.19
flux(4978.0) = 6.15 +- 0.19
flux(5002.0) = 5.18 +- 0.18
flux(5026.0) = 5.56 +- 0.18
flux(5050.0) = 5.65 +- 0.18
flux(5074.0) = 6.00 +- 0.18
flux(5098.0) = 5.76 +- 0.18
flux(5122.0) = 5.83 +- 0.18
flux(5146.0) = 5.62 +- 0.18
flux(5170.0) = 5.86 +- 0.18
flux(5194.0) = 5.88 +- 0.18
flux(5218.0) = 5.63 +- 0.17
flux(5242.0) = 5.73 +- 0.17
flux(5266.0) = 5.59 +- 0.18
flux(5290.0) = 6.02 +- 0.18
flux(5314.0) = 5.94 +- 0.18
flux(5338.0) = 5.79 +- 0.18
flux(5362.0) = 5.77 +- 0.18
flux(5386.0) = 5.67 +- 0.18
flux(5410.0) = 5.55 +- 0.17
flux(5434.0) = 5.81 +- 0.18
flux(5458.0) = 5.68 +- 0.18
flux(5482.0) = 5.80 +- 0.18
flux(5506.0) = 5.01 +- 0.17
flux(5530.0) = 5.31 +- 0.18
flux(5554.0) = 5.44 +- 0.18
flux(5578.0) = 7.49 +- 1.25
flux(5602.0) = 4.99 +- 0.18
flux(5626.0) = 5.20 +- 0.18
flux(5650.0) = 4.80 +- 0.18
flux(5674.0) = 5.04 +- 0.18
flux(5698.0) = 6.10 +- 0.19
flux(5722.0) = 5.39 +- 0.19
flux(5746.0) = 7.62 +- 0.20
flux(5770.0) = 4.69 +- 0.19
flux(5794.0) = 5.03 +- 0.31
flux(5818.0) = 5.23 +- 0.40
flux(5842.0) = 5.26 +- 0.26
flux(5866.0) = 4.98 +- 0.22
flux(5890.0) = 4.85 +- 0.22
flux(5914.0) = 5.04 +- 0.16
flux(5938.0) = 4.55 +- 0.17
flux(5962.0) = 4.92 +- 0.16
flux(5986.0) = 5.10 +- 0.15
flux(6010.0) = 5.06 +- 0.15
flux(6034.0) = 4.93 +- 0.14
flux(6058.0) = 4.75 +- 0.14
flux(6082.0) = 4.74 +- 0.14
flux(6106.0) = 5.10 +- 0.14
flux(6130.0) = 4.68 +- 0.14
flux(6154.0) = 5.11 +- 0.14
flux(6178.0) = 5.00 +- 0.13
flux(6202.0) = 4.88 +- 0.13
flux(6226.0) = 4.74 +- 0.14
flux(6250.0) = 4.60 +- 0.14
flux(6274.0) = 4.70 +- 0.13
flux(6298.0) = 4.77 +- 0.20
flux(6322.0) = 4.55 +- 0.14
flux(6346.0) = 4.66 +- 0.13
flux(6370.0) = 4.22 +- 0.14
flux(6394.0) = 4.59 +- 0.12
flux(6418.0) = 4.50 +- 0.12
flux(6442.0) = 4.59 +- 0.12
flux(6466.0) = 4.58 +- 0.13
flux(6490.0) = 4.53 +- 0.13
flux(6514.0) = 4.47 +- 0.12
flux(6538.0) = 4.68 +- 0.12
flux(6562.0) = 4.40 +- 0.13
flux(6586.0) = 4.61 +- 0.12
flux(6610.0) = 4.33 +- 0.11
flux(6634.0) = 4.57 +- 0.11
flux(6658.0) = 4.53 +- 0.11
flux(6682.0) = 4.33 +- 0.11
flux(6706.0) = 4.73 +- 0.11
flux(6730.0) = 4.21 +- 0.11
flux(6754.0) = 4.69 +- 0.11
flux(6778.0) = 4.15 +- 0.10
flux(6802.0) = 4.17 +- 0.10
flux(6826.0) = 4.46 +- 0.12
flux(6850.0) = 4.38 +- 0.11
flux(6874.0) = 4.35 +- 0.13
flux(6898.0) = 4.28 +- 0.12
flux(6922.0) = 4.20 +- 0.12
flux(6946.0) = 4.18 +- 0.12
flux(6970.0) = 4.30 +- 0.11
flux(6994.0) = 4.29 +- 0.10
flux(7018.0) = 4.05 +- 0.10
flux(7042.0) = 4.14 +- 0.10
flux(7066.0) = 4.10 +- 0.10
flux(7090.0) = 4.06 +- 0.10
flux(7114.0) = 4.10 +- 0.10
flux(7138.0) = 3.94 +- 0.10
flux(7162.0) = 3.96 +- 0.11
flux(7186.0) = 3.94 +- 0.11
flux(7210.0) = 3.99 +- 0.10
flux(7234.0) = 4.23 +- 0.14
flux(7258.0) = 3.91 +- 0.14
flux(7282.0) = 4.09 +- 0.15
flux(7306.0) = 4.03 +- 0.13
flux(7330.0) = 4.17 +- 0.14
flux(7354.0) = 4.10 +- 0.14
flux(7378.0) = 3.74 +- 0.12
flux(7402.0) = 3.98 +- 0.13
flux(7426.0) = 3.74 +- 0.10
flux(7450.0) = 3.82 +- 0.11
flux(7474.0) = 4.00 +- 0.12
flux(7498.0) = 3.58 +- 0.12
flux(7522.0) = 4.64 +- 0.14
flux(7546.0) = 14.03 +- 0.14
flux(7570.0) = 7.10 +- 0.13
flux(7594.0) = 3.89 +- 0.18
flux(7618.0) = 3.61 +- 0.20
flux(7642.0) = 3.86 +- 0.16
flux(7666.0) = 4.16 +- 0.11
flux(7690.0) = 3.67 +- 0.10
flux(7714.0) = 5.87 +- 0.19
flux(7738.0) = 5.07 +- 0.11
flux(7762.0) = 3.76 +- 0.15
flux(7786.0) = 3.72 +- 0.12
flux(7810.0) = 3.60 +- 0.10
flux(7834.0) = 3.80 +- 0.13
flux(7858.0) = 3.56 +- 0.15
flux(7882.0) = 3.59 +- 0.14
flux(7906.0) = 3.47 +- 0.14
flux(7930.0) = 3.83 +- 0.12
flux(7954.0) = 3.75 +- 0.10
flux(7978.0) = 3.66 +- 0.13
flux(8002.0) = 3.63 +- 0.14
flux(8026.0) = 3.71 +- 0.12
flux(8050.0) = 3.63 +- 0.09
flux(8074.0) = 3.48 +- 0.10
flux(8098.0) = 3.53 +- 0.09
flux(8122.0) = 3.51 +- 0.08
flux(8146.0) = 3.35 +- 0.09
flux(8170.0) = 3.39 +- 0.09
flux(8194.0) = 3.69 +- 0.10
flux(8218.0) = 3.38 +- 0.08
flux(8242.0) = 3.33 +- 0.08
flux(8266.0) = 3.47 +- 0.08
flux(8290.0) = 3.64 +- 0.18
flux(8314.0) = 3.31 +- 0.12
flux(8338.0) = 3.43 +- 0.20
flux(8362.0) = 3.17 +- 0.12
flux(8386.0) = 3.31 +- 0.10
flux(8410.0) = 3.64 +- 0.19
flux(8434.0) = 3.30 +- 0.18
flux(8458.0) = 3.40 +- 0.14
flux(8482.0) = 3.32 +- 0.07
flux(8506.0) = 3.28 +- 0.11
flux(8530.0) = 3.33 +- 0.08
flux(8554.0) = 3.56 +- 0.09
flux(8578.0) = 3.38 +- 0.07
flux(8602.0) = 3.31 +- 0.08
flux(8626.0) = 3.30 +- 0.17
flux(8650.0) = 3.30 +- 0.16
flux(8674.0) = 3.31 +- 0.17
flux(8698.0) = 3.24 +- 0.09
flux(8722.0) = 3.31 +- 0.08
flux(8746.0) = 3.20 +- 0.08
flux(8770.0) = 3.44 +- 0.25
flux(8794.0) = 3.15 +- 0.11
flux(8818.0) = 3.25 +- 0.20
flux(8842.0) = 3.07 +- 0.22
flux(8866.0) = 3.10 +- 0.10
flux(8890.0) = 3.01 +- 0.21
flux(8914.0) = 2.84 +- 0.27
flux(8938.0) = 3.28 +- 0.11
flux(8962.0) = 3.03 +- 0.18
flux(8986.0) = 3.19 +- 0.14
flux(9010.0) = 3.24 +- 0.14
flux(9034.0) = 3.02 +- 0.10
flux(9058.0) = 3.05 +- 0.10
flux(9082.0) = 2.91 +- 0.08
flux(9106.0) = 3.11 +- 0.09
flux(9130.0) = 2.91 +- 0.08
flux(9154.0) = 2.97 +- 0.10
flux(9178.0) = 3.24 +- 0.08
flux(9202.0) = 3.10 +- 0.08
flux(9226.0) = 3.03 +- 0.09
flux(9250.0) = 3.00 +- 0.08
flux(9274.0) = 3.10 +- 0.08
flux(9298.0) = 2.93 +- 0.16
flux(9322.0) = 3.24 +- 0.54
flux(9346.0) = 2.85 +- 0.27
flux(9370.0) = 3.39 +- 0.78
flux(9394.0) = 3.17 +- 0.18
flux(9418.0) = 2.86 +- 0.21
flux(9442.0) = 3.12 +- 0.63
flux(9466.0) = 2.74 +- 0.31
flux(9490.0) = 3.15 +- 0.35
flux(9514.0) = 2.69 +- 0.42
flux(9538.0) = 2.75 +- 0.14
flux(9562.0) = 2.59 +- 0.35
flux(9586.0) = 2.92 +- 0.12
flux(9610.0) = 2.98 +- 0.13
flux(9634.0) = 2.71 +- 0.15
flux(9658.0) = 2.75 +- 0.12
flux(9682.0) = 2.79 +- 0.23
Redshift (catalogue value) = 0.15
